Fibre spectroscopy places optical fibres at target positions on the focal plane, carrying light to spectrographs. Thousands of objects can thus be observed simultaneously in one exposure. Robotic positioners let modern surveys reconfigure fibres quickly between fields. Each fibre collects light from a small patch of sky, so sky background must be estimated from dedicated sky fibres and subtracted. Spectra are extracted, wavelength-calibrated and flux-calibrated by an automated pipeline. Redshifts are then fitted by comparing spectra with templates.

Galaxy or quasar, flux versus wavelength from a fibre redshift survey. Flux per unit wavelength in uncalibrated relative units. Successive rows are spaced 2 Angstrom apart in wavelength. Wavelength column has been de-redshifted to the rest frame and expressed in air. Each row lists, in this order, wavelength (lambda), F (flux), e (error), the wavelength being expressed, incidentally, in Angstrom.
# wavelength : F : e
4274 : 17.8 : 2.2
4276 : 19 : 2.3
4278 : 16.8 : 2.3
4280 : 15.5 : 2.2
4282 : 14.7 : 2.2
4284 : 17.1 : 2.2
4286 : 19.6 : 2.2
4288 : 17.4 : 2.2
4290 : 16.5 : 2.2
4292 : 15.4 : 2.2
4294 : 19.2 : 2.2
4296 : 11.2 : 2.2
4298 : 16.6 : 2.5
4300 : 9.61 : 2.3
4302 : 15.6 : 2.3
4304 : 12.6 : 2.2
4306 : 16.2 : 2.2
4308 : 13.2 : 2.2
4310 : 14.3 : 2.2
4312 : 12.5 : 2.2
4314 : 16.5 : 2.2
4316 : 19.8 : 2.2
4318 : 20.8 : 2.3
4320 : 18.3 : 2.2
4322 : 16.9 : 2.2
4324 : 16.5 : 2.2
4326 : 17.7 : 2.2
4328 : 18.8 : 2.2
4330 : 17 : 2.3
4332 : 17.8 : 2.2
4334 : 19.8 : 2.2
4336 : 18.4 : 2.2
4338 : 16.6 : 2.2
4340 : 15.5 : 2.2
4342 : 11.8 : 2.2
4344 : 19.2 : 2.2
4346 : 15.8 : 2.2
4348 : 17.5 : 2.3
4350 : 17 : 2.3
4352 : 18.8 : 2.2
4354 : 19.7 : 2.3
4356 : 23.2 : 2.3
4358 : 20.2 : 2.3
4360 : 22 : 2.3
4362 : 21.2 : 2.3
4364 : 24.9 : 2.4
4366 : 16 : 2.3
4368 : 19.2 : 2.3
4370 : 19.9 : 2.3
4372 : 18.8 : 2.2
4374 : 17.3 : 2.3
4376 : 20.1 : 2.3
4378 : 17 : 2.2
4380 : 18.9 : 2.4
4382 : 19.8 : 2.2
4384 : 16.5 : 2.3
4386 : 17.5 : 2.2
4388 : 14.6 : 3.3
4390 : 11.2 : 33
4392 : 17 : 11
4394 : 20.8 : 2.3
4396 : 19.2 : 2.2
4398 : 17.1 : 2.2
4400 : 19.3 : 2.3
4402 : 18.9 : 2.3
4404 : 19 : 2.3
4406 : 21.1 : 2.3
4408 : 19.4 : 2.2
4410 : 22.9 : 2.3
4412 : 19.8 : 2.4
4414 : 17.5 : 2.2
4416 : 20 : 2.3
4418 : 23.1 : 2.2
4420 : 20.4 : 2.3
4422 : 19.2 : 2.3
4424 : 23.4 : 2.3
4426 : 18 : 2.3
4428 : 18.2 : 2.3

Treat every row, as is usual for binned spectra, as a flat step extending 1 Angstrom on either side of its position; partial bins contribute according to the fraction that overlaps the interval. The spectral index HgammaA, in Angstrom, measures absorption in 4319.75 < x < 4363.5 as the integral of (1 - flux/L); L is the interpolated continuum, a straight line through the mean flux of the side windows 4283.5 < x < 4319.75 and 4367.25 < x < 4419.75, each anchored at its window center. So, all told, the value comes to -2.9 Angstrom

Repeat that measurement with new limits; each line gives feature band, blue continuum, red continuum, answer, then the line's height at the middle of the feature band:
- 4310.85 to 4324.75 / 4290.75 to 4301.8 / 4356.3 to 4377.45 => -0.94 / 16.2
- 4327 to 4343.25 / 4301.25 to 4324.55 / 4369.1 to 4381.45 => 0.01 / 17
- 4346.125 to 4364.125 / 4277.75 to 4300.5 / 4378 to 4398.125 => -3.48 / 16.8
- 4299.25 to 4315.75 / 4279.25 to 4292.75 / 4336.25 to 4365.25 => 3.06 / 17.4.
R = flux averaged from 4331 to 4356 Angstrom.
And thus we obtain 17.6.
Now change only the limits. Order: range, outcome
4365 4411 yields 18.3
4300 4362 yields 17.3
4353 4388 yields 19.4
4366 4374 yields 18.6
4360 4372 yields 20.3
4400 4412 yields 20.1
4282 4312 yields 15.2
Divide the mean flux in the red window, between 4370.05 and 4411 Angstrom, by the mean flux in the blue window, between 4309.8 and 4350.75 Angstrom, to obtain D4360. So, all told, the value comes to 1.07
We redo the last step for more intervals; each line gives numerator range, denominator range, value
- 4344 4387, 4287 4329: 1.20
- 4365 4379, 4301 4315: 1.27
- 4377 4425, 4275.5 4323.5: 1.18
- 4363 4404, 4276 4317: 1.17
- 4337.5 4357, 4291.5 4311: 1.22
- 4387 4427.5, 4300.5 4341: 1.15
